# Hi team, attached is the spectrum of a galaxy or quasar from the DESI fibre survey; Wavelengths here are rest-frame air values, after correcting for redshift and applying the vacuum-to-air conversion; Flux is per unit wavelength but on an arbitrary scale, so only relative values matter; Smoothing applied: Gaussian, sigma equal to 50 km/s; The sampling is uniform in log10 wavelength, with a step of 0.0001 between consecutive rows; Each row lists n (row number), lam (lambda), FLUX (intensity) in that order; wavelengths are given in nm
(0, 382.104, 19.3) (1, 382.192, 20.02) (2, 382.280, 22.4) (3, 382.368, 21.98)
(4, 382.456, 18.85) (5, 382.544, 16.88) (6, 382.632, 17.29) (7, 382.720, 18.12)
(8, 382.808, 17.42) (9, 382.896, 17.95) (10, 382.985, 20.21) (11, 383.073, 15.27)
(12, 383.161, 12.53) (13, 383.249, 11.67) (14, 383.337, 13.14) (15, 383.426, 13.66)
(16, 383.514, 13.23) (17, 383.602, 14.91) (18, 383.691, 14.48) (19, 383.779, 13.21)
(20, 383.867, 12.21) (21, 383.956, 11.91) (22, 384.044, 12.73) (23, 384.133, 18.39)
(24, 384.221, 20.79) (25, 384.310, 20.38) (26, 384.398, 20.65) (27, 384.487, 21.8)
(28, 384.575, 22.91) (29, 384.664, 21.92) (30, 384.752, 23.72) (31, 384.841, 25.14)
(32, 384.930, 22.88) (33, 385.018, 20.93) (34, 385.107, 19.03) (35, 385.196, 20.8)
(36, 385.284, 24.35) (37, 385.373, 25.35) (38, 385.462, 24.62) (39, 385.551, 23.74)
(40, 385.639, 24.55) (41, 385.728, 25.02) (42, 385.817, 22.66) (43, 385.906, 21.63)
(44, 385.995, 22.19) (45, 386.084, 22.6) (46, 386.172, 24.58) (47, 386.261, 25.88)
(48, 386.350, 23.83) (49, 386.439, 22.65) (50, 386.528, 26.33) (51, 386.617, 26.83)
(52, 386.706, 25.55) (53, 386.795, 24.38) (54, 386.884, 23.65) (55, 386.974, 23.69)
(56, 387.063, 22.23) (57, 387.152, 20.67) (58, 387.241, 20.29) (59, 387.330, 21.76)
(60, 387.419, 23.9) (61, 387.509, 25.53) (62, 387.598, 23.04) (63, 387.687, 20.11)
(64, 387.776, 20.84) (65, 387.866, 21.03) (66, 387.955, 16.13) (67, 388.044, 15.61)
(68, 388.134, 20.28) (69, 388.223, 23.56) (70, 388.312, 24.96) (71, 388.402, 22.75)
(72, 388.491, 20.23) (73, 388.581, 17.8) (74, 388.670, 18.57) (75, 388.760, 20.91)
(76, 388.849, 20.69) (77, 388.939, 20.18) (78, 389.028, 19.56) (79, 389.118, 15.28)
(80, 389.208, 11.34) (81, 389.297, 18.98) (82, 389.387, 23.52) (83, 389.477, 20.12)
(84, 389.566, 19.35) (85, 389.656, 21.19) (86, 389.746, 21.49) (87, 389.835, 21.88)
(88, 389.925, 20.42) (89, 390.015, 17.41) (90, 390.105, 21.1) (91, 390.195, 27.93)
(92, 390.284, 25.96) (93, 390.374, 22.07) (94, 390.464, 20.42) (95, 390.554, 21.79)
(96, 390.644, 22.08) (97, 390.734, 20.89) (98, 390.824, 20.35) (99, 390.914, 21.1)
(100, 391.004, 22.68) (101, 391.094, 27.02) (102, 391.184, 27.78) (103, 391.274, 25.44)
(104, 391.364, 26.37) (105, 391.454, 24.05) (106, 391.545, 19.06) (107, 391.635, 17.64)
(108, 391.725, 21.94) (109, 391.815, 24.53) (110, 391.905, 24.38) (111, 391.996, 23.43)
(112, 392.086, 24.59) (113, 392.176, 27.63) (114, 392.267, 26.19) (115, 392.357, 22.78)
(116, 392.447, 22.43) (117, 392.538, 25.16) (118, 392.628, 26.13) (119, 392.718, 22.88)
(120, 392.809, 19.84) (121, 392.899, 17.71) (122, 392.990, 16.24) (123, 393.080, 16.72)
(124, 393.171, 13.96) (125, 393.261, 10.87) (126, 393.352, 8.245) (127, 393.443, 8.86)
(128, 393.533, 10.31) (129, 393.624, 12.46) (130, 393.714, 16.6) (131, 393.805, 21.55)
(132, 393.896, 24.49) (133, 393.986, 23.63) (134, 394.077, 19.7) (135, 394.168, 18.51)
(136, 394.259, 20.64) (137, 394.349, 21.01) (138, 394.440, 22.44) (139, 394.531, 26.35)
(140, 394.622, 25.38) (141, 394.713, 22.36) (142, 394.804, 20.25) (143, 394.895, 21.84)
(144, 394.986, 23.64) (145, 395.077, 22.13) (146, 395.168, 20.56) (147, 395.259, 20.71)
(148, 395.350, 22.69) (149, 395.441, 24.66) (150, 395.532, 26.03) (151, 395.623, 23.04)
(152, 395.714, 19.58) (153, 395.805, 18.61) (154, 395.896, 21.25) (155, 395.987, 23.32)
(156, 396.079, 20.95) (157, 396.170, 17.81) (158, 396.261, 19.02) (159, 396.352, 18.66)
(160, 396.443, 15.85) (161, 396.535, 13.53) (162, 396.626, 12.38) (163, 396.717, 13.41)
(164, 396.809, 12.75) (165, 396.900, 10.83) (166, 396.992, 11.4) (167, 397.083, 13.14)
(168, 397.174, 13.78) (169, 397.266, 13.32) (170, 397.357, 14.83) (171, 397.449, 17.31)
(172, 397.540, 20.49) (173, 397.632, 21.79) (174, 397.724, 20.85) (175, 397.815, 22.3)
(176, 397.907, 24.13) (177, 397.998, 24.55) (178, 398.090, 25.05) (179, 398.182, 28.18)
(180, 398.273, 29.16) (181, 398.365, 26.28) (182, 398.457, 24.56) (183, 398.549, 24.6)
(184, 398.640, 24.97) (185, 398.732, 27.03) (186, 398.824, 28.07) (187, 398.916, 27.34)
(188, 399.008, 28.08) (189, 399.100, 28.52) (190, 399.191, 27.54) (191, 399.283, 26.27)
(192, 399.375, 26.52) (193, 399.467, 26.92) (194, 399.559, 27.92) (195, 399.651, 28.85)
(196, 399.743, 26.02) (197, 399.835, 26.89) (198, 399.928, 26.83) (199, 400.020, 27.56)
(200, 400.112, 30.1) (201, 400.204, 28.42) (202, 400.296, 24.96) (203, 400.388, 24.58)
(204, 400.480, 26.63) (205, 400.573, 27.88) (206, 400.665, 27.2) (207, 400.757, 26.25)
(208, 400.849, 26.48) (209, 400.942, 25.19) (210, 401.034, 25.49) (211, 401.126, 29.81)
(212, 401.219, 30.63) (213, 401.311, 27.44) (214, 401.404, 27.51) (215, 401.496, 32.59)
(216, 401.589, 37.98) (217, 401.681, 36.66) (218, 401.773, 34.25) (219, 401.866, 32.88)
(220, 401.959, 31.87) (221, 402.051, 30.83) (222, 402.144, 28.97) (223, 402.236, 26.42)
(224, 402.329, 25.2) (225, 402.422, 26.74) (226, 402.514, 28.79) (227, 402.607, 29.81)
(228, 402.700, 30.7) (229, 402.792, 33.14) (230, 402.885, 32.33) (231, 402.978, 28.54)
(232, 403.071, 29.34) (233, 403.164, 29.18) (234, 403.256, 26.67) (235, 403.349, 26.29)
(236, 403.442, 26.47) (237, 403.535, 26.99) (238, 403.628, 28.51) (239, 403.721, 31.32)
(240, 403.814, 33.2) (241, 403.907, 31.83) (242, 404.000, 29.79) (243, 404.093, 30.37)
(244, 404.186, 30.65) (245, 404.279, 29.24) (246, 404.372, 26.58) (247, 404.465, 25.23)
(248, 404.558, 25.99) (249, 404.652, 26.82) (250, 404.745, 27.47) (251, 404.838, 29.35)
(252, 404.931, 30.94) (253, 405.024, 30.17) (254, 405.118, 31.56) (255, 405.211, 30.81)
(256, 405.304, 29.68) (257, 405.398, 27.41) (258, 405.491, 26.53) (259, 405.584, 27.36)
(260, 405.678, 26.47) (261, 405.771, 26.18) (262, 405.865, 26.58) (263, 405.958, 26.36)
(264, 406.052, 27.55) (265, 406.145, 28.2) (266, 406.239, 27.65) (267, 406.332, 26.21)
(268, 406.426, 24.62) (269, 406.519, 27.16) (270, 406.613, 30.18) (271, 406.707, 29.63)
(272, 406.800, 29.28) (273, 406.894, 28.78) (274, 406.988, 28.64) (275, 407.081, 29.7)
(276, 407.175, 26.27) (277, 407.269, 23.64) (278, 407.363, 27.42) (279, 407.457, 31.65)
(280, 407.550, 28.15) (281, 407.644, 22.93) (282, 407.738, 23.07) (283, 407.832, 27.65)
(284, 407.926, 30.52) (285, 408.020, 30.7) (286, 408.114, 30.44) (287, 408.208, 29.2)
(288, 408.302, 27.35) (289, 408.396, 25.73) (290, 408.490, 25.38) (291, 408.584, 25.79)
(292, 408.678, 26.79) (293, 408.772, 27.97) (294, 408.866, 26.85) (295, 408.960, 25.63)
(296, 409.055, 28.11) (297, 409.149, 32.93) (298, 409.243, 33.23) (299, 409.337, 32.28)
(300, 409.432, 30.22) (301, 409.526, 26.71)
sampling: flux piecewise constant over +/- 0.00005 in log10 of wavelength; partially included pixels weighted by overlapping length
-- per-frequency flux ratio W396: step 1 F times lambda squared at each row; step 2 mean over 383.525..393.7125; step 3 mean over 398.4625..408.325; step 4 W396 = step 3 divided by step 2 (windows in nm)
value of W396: 1.5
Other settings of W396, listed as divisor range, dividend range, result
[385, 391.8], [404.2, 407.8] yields 1.37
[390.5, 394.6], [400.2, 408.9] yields 1.45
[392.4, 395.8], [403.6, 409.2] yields 1.50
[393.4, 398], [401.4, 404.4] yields 1.64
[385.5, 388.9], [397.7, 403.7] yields 1.34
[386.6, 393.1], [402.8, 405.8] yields 1.42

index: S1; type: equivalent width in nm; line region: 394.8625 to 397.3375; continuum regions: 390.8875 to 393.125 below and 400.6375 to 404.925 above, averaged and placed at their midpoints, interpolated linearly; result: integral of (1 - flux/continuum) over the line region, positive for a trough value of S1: 0.69 nm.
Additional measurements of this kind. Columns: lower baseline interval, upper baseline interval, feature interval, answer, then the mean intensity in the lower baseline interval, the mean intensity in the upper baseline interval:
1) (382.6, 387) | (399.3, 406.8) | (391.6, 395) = 0.53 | 20.3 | 28.6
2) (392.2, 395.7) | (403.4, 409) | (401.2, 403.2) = -0.40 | 20.3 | 28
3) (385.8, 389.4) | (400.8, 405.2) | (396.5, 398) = 0.58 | 21.6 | 29.5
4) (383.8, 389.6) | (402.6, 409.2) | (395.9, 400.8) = 0.55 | 21.3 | 28.3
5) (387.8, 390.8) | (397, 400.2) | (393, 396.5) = 0.49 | 20.5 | 24.3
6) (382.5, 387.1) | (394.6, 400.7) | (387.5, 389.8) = 0.10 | 20.2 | 22.6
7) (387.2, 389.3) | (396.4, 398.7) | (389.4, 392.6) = -0.48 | 20.2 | 19.2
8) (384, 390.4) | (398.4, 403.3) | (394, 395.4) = 0.19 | 21.7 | 28.4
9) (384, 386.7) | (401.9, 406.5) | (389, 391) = 0.28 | 22.7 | 28.6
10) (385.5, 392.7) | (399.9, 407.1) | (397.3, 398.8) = 0.16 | 22.3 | 28.7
